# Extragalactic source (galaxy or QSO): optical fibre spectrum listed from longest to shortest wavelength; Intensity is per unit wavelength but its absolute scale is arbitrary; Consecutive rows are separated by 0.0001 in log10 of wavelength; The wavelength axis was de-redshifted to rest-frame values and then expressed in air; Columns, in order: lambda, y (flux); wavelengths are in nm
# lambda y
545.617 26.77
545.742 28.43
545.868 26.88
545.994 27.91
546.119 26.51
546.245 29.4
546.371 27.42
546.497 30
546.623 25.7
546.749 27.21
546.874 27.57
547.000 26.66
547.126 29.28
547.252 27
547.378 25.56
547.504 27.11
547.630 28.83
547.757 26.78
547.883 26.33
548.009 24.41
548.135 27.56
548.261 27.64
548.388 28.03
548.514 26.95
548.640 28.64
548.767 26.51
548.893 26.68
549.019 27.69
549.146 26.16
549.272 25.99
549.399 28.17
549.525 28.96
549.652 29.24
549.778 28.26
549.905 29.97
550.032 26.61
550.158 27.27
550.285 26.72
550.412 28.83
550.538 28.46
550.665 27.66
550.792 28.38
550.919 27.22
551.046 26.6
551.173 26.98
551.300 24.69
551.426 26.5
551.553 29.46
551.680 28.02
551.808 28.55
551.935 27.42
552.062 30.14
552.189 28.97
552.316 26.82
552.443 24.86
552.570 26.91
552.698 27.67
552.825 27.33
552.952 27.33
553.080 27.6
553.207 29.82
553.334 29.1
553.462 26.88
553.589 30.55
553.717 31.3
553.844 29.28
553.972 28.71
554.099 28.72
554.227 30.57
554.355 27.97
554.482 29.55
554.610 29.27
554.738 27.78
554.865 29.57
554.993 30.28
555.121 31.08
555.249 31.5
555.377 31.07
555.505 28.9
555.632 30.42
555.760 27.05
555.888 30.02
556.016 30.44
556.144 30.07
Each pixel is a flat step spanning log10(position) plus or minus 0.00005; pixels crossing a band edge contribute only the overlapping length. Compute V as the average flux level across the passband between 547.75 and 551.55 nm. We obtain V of 27.4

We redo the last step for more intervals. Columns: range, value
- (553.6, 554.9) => 29.3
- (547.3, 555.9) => 28.1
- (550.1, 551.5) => 27.2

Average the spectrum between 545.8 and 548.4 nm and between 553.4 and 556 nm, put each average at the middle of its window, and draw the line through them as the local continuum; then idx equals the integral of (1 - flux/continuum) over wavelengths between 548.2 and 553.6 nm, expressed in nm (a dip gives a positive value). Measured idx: 0.14 nm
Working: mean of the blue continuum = 27.3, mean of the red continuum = 29.5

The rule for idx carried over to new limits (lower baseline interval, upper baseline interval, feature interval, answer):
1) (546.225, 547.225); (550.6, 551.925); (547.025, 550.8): 0.014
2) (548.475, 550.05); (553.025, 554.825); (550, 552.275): 0.046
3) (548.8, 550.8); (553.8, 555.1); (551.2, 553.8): 0.058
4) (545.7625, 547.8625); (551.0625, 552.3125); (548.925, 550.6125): -0.012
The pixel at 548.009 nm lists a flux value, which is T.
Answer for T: 24.41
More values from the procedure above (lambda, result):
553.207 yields 29.82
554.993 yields 30.28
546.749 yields 27.21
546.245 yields 29.4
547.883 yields 26.33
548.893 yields 26.68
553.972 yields 28.71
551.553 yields 29.46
